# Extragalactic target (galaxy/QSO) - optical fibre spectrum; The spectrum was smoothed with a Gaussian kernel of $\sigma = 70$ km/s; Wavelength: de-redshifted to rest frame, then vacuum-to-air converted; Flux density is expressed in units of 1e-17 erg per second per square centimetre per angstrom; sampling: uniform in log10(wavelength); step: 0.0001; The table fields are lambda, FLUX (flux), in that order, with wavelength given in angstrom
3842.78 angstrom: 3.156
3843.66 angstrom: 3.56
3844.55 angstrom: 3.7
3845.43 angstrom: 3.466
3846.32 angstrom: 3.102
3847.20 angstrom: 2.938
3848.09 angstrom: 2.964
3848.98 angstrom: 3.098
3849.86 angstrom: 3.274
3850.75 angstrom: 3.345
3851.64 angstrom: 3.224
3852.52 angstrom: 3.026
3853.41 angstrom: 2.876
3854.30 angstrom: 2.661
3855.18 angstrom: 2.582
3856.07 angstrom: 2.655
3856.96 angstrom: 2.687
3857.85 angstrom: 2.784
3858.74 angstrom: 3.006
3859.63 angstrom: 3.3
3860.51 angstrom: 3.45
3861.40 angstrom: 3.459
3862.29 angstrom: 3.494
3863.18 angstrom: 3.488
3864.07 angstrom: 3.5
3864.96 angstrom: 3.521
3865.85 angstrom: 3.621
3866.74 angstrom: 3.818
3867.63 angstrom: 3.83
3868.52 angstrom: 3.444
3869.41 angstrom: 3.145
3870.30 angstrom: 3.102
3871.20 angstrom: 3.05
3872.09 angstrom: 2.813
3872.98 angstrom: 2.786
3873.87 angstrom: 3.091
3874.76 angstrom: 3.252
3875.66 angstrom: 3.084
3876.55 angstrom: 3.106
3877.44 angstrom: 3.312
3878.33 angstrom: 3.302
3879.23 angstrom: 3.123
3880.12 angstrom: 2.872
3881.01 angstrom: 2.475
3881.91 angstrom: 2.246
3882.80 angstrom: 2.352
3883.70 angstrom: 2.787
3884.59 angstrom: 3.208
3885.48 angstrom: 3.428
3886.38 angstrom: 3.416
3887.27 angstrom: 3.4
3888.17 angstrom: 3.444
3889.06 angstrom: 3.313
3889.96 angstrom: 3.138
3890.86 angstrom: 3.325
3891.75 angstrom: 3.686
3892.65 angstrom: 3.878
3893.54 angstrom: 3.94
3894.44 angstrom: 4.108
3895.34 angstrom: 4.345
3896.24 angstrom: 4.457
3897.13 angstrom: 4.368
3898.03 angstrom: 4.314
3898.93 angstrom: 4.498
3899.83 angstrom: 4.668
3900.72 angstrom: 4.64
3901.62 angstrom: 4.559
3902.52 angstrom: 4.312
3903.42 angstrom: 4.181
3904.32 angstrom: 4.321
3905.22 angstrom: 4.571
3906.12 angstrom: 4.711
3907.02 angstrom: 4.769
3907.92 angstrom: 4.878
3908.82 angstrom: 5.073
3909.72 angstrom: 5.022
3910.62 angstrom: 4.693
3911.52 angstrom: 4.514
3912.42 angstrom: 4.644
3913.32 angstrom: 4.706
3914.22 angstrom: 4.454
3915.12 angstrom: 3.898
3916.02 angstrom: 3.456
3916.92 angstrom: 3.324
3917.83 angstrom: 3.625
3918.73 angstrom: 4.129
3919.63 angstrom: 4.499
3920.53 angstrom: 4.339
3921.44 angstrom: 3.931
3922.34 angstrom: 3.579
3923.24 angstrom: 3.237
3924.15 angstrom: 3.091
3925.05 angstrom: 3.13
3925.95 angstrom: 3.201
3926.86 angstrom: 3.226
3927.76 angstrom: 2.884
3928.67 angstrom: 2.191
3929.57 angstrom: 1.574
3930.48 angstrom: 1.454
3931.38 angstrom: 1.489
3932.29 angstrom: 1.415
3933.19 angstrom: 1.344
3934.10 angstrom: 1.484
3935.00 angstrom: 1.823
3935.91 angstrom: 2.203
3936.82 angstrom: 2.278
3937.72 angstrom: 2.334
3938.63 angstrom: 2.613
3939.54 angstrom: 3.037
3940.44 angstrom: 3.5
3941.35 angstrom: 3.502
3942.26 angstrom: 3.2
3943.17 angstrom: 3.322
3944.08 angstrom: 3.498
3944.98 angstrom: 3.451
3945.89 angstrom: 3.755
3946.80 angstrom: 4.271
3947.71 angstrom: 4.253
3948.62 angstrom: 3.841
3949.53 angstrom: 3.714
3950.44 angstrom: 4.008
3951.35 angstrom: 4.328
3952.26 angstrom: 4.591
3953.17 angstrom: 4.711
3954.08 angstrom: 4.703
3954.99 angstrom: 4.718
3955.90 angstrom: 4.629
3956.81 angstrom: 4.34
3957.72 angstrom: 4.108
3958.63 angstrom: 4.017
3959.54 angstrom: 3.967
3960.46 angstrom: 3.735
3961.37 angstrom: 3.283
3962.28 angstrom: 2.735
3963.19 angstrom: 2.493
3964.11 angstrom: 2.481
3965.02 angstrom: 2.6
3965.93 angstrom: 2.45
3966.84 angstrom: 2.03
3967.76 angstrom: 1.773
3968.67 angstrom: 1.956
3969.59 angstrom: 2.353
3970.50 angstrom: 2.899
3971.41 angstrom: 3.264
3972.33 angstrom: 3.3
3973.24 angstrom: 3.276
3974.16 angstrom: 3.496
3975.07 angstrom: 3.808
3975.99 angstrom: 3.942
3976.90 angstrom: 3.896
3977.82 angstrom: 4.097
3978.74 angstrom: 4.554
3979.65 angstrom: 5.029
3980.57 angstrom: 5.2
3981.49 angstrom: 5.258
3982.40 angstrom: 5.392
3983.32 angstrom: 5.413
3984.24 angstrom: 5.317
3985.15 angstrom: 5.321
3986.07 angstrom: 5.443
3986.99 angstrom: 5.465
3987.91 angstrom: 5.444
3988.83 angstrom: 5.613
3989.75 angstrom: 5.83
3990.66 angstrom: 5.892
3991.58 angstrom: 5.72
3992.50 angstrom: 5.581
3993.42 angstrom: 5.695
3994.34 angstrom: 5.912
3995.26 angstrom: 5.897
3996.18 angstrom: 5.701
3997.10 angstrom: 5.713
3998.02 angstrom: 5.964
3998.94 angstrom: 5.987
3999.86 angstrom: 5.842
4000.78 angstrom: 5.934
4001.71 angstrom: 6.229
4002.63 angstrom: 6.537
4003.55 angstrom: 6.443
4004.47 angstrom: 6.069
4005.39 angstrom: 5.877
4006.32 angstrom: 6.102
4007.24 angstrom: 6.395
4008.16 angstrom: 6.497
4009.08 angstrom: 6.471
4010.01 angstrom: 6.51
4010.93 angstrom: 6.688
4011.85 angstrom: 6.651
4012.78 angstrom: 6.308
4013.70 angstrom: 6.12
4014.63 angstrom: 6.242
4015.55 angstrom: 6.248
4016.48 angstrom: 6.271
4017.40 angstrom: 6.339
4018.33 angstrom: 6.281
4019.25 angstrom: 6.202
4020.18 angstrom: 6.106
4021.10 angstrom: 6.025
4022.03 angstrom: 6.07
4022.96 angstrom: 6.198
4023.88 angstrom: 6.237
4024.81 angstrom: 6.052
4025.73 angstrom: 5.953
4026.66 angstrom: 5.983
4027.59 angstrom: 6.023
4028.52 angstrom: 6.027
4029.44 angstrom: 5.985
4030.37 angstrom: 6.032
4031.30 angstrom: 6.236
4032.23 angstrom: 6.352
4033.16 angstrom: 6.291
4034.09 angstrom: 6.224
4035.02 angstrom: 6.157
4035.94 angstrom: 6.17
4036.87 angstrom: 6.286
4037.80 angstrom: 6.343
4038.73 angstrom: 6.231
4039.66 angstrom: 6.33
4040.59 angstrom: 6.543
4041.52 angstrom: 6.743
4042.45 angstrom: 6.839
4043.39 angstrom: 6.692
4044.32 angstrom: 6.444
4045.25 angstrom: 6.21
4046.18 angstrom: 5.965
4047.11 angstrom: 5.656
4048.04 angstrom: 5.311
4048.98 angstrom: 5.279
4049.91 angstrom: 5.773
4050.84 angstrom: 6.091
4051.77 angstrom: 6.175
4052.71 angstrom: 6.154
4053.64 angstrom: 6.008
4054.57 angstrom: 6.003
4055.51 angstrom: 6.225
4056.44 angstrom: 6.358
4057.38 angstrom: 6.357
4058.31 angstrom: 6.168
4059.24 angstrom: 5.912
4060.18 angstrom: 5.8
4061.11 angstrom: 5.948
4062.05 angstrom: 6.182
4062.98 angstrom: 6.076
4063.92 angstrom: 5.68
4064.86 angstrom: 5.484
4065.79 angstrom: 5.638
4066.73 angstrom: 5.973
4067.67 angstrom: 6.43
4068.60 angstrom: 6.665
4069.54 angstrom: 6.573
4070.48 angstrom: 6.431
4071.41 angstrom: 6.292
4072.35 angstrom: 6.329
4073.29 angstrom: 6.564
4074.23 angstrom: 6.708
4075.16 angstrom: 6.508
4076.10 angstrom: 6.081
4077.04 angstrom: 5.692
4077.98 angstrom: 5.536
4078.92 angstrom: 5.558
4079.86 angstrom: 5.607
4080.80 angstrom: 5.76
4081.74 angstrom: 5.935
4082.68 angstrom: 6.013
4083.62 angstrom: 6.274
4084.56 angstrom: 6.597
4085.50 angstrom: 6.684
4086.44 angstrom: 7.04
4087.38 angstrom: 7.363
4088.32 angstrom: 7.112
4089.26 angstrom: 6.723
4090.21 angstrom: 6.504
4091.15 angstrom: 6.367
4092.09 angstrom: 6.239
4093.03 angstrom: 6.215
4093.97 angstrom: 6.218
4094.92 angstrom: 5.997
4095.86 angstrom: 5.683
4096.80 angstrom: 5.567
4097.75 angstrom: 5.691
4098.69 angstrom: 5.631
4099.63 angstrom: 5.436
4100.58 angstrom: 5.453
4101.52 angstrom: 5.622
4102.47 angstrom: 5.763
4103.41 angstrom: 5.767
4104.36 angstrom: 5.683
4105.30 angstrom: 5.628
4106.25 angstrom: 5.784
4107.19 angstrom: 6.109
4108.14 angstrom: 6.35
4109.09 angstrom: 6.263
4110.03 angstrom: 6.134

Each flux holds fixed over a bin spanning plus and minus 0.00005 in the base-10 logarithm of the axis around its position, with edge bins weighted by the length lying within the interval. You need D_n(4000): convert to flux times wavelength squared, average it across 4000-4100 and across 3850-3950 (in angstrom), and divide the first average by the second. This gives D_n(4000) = 1.95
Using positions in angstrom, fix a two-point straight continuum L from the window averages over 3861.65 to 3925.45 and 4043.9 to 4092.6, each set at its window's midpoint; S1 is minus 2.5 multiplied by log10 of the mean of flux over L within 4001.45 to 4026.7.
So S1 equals -0.16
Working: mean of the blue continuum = 3.75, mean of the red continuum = 6.16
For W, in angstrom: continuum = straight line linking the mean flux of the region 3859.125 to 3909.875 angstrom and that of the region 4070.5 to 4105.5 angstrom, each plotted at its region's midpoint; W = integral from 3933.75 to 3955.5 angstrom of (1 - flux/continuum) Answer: 4.6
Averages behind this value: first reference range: 3.66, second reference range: 6.11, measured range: 3.48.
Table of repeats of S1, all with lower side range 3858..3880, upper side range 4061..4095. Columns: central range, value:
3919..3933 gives 0.380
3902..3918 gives -0.145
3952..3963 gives 0.113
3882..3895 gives 0.063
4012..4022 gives -0.157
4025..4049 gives -0.095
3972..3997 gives -0.023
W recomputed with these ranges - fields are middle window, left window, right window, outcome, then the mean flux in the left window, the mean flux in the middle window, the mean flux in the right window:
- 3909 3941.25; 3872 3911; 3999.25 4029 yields 8.90 angstrom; 3.76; 3.17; 6.22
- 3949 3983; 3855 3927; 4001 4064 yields 8.72 angstrom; 3.66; 3.71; 6.18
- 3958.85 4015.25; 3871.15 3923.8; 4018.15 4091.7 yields 3.54 angstrom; 3.81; 4.89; 6.19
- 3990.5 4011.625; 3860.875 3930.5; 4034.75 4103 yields -3.74 angstrom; 3.65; 6.08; 6.14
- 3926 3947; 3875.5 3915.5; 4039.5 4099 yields 8.78 angstrom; 3.91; 2.59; 6.17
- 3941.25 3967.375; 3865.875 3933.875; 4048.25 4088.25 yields 4.18 angstrom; 3.55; 3.68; 6.15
